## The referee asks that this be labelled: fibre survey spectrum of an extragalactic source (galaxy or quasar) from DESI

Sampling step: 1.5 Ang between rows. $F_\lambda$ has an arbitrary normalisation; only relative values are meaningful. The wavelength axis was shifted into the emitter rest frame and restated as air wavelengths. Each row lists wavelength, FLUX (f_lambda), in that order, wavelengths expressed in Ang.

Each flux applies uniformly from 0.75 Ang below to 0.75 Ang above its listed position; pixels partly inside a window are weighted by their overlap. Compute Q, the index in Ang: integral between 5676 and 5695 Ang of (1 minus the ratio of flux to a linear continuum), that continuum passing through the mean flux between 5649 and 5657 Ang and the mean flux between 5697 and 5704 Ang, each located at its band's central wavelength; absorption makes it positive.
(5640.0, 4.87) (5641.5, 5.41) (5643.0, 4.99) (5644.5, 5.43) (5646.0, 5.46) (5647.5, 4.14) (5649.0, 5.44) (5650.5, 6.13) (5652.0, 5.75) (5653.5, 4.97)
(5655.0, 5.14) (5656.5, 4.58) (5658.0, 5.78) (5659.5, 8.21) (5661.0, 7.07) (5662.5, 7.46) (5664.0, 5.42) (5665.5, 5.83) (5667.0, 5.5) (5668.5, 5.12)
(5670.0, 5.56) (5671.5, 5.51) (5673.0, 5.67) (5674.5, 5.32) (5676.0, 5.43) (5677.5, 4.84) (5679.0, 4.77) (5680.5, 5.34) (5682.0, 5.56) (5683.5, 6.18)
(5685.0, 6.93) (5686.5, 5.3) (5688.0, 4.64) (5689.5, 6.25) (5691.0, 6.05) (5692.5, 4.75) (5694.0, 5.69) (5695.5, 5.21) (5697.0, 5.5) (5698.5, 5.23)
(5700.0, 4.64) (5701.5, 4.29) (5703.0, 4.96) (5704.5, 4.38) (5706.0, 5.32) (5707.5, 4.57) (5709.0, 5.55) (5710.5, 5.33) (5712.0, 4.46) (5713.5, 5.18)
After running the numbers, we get -2.0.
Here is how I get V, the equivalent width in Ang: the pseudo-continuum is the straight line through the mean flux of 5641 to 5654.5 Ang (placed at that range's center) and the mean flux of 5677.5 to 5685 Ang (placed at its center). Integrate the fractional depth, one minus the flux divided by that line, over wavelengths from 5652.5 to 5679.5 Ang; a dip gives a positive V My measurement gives -1.27 Ang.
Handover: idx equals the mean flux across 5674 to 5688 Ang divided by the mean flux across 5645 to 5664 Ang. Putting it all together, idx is 0.9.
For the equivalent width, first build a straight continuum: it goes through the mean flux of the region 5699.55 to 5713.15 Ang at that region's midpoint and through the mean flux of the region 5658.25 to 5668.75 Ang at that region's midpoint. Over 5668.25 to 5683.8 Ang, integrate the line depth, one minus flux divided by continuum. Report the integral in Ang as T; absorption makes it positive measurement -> 1.5 Ang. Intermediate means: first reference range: 6.4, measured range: 5.38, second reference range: 4.85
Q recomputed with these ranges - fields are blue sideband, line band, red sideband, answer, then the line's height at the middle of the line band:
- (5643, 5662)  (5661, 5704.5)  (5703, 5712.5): -1.6 Ang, 5.28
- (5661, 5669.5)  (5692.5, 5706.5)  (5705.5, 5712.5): 0.7 Ang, 5.25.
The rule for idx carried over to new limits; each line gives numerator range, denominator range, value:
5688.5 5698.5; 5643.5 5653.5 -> 1.03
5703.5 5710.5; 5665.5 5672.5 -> 0.91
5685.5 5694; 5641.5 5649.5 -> 1.07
